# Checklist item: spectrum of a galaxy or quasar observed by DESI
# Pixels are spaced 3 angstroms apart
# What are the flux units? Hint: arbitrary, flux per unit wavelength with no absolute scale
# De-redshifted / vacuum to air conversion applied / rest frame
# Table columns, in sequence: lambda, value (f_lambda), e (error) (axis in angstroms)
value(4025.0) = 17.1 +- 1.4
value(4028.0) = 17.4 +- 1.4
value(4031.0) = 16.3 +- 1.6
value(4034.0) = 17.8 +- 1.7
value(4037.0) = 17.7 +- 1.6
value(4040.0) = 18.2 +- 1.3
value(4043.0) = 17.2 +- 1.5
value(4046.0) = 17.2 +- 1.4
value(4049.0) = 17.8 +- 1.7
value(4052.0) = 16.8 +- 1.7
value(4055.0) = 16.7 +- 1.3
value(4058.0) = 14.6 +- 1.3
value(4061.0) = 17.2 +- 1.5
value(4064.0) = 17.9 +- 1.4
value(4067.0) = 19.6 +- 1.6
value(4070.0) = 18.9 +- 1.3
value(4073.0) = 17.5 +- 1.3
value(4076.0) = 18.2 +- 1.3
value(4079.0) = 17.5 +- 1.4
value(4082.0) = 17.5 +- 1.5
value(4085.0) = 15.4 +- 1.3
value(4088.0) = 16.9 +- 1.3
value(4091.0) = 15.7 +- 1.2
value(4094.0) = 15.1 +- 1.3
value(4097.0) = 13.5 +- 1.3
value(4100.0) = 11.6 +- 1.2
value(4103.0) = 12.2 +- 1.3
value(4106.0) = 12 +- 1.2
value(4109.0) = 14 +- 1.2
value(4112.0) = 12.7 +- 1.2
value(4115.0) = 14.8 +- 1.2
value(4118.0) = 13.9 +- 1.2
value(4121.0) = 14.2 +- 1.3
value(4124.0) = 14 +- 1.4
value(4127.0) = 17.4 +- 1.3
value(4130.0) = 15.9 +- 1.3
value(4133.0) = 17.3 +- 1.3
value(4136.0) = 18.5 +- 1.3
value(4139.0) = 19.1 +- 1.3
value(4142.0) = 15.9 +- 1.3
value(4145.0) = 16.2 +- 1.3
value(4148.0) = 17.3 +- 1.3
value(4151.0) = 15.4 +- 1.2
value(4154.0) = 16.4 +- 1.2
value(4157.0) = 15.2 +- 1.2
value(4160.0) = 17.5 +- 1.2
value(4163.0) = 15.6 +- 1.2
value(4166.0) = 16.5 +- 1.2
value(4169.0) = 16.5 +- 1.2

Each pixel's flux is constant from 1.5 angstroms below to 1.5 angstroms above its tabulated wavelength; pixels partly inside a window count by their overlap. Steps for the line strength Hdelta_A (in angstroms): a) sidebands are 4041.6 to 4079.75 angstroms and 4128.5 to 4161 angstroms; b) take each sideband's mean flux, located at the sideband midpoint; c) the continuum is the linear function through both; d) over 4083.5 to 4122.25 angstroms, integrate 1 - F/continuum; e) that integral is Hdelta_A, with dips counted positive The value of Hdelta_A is 7.08 angstroms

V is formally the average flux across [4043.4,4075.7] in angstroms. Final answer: 17.4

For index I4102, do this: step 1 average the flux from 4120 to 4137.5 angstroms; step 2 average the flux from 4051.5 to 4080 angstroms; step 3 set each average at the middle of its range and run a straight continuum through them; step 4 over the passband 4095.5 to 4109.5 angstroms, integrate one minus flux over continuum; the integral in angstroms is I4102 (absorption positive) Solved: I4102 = 3.5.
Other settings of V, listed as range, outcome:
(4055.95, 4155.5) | 15.9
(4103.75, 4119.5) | 13.4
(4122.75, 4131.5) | 15.8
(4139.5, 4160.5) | 16.3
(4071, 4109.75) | 15.2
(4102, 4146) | 15.2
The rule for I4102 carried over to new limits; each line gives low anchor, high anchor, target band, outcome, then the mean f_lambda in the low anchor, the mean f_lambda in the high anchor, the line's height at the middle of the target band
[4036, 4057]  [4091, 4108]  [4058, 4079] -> -3.18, 17.3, 13.2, 15.6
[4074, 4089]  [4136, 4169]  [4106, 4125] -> 3.48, 17.1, 16.6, 16.9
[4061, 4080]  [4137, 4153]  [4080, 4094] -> 1.27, 18.2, 16.8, 17.9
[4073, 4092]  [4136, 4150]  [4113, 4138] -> 2.02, 16.9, 17.2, 17.1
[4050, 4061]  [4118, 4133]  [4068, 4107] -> 0.65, 16.3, 15.4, 15.9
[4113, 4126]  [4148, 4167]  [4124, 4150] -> -3.13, 14.3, 16.2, 15.2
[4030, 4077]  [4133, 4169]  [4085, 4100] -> 1.95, 17.5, 16.7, 17.2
